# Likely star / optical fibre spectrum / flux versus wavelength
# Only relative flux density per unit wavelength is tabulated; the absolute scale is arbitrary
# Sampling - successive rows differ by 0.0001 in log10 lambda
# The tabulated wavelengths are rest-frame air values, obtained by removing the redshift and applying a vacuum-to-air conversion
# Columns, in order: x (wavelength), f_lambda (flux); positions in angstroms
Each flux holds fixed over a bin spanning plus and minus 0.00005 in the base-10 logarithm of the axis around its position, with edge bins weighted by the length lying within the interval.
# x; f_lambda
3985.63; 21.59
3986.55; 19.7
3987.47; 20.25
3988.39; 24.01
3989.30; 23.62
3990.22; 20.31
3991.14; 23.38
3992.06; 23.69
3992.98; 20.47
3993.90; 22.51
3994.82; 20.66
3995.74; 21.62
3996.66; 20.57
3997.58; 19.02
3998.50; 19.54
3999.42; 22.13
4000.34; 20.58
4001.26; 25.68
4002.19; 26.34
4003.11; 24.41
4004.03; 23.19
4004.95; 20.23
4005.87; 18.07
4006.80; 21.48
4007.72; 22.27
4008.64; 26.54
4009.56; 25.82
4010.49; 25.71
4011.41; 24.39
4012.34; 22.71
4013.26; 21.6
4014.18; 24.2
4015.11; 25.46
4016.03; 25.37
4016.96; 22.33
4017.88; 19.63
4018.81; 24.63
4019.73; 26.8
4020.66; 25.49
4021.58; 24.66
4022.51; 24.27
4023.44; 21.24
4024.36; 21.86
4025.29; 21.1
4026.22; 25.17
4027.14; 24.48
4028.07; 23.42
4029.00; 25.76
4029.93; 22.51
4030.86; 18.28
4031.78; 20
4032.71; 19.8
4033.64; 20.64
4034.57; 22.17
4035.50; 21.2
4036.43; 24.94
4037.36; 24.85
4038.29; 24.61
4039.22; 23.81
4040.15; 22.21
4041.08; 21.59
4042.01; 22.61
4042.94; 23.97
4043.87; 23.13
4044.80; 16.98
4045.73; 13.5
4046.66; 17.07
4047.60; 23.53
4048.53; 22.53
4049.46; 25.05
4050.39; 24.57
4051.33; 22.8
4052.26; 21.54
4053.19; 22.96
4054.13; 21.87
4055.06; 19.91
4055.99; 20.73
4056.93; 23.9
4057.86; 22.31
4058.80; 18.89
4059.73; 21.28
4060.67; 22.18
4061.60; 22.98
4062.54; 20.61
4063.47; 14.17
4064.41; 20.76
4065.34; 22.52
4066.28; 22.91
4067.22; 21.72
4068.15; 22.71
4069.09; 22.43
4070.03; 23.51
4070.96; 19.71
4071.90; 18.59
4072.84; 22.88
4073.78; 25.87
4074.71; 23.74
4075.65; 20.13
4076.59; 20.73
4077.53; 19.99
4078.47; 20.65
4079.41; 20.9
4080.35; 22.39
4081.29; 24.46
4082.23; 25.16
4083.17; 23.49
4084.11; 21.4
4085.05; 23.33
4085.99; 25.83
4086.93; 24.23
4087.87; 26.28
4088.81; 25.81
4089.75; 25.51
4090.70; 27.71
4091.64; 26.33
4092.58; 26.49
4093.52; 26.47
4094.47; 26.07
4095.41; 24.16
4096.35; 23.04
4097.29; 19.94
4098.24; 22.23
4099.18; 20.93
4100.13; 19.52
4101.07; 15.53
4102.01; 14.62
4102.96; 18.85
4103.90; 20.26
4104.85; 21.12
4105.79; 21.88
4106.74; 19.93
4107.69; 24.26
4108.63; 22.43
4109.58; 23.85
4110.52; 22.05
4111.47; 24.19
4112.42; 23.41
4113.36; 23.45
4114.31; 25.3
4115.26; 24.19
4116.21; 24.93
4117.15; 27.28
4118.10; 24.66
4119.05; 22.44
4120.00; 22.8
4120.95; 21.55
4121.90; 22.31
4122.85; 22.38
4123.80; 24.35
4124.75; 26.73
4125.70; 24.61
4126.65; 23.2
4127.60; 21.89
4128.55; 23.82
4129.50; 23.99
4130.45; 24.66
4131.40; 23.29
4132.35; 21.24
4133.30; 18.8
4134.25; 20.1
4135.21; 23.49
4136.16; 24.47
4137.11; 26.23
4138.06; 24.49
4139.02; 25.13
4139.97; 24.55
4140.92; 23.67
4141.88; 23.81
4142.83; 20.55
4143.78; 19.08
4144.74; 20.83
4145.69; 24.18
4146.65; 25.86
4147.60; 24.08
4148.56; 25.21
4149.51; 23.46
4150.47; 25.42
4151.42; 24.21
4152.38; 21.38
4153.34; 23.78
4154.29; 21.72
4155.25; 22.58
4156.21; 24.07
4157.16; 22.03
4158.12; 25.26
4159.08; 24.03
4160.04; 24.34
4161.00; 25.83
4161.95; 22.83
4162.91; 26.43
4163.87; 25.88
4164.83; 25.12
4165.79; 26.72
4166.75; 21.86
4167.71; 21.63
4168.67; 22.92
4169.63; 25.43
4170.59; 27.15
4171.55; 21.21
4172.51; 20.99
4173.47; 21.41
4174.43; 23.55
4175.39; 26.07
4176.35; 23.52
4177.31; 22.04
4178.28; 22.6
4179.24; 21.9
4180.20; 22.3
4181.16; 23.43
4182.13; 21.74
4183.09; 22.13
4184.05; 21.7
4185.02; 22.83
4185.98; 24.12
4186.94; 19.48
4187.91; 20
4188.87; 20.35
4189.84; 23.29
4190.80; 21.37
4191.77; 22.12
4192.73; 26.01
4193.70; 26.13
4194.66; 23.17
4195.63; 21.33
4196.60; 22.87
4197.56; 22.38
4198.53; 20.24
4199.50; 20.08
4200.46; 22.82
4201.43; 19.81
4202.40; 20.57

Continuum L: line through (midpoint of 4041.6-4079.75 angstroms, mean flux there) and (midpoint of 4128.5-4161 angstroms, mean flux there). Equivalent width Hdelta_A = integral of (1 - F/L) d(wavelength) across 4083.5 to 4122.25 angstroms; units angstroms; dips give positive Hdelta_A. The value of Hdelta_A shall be -1.2 angstroms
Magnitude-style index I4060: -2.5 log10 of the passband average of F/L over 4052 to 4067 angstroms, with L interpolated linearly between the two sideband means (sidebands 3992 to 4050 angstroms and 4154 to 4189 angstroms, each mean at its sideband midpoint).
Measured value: 0.07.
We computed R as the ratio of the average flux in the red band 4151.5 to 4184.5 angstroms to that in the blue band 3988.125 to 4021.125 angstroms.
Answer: 1.0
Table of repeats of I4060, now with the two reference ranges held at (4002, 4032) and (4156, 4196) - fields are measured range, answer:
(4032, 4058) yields 0.066 mag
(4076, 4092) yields -0.020 mag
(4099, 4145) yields 0.031 mag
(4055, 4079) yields 0.092 mag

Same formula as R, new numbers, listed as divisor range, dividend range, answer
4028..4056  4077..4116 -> 1.05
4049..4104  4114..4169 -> 1.06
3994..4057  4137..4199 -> 1.03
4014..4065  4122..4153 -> 1.05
